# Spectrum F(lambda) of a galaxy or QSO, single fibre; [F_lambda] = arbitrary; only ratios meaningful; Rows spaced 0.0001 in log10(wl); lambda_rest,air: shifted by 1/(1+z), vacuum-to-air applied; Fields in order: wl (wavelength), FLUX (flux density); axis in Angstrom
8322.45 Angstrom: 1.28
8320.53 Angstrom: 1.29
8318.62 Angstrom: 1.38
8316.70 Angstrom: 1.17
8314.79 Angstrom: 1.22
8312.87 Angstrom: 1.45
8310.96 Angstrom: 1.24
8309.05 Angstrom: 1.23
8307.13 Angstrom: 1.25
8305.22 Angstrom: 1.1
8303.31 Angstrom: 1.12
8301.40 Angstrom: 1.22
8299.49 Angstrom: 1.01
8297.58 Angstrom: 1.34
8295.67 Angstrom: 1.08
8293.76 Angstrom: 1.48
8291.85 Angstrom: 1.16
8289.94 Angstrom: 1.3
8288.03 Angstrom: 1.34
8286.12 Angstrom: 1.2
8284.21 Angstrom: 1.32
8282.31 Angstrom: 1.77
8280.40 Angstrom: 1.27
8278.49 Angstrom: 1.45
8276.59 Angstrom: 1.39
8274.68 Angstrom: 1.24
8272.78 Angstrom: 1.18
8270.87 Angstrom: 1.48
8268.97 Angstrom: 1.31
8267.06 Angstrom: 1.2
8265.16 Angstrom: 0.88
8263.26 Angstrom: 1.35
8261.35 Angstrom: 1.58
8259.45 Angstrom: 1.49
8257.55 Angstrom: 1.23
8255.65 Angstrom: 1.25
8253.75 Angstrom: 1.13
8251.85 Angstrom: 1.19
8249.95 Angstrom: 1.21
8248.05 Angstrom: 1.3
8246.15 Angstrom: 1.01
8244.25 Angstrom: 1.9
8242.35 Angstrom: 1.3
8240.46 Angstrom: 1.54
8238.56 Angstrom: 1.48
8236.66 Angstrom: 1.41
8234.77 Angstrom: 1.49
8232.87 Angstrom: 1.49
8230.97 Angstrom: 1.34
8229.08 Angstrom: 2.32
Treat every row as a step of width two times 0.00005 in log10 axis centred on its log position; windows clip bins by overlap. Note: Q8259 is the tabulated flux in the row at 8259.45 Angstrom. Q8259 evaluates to 1.49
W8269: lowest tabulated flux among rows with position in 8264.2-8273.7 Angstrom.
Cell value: 0.88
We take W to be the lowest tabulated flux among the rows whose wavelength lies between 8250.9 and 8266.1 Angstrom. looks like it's 0.88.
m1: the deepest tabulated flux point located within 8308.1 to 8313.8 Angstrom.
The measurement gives 1.23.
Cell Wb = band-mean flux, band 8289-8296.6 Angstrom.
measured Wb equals 1.26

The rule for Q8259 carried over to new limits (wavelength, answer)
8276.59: 1.39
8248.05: 1.3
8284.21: 1.32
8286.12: 1.2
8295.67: 1.08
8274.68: 1.24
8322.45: 1.28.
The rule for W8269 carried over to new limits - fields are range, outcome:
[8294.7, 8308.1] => 1.01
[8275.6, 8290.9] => 1.2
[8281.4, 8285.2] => 1.32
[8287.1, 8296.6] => 1.08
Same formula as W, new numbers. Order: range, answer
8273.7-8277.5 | 1.24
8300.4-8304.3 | 1.12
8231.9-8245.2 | 1.3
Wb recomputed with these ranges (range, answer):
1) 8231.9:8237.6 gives 1.46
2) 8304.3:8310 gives 1.19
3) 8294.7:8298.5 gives 1.21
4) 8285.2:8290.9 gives 1.28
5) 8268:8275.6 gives 1.3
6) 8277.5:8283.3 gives 1.5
